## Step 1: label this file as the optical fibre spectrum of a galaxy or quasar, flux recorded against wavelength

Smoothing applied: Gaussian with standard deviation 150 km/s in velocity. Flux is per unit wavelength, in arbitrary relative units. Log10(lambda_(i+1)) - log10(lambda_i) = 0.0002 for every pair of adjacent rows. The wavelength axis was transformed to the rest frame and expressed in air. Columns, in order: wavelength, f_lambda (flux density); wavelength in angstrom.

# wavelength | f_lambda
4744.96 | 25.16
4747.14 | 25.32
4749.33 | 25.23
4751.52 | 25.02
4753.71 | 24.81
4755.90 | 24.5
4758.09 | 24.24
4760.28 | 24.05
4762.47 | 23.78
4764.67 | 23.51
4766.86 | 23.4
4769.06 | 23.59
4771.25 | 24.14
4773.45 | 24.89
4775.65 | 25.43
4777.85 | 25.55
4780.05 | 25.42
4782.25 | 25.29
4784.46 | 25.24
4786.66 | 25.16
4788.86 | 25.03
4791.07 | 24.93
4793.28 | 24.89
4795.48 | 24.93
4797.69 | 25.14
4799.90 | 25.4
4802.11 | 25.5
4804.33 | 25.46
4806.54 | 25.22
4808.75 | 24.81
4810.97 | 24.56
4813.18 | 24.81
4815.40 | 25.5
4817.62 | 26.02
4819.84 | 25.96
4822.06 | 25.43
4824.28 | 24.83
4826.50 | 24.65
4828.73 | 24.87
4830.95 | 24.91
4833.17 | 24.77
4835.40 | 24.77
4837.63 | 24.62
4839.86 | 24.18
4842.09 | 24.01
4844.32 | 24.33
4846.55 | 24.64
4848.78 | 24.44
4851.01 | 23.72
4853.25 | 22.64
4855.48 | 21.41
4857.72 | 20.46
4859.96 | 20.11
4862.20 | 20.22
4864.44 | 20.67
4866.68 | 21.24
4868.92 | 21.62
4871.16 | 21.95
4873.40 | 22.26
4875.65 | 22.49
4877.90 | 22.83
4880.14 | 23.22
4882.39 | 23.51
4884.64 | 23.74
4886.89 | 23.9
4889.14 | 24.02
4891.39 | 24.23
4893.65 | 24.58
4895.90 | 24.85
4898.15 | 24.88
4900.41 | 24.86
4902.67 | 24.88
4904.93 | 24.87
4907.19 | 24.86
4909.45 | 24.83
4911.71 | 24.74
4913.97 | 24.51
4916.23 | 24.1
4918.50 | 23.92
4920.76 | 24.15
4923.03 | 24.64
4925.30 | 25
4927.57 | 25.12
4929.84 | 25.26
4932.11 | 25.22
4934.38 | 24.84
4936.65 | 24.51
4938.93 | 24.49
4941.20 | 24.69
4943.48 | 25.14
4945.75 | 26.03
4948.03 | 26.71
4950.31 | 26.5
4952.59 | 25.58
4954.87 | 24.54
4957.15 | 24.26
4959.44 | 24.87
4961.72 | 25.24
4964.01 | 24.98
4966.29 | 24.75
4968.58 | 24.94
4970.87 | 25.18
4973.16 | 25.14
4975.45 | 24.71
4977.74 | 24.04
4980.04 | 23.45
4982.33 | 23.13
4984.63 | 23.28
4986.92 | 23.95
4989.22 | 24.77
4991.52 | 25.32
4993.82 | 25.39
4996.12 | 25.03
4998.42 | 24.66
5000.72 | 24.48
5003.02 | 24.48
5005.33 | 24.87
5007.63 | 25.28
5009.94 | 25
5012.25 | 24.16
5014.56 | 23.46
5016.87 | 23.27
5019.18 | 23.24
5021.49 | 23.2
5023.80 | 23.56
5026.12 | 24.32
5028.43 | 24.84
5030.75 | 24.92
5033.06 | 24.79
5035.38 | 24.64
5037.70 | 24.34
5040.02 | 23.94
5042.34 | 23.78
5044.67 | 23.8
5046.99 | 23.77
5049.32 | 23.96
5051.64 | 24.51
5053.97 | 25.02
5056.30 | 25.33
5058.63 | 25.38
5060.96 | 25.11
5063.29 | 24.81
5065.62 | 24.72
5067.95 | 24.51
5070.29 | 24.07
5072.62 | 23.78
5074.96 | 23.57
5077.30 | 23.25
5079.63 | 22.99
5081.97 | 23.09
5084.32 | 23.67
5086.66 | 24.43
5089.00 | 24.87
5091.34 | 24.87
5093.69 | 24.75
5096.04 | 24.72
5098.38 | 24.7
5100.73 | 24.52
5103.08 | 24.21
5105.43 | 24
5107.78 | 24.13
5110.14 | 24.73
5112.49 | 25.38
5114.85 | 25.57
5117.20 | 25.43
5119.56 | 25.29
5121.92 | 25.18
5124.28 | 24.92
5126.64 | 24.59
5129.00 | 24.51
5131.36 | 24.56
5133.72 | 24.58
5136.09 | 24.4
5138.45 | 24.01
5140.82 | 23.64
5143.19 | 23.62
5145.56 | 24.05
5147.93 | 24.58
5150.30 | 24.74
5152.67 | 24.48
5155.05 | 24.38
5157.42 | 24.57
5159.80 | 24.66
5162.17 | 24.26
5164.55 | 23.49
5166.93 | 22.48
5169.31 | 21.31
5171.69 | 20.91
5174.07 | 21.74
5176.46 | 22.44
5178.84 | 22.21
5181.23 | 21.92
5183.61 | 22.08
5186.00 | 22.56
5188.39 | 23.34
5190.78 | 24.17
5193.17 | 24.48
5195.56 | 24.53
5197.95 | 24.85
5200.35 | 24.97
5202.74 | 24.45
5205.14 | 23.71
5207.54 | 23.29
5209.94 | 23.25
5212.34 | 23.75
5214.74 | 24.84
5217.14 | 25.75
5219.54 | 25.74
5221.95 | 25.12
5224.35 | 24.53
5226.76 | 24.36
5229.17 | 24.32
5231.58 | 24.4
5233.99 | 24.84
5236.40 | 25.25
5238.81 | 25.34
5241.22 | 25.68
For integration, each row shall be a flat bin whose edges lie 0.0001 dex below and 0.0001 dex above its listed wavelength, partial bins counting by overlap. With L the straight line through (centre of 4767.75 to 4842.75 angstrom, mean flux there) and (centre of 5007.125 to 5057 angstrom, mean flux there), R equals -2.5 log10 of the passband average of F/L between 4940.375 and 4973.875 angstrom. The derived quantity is -0.03 mag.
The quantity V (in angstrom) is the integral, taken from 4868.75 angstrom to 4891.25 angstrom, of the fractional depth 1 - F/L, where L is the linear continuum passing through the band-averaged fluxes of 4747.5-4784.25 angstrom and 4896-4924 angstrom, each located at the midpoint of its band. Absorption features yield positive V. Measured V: 1.4 angstrom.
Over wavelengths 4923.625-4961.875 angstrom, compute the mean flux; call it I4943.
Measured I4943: 25.2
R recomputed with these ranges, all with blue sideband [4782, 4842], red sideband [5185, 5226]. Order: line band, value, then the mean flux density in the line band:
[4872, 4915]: 0.04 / 24.1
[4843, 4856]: 0.06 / 23.6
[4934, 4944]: 0.01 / 24.7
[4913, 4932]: 0.01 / 24.6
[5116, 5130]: -0.02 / 25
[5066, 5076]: 0.02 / 24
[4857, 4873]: 0.19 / 21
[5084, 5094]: 0.00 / 24.6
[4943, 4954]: -0.05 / 26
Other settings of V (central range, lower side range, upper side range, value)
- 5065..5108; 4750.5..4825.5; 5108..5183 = -0.08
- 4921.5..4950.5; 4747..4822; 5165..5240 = -0.82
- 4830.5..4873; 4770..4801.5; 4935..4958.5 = 3.93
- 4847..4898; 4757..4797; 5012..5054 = 3.57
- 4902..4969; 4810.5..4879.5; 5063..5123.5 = -3.10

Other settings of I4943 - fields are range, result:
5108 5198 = 23.9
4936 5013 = 24.8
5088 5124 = 24.8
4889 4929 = 24.6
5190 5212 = 24.2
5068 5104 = 24.1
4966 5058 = 24.4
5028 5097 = 24.3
